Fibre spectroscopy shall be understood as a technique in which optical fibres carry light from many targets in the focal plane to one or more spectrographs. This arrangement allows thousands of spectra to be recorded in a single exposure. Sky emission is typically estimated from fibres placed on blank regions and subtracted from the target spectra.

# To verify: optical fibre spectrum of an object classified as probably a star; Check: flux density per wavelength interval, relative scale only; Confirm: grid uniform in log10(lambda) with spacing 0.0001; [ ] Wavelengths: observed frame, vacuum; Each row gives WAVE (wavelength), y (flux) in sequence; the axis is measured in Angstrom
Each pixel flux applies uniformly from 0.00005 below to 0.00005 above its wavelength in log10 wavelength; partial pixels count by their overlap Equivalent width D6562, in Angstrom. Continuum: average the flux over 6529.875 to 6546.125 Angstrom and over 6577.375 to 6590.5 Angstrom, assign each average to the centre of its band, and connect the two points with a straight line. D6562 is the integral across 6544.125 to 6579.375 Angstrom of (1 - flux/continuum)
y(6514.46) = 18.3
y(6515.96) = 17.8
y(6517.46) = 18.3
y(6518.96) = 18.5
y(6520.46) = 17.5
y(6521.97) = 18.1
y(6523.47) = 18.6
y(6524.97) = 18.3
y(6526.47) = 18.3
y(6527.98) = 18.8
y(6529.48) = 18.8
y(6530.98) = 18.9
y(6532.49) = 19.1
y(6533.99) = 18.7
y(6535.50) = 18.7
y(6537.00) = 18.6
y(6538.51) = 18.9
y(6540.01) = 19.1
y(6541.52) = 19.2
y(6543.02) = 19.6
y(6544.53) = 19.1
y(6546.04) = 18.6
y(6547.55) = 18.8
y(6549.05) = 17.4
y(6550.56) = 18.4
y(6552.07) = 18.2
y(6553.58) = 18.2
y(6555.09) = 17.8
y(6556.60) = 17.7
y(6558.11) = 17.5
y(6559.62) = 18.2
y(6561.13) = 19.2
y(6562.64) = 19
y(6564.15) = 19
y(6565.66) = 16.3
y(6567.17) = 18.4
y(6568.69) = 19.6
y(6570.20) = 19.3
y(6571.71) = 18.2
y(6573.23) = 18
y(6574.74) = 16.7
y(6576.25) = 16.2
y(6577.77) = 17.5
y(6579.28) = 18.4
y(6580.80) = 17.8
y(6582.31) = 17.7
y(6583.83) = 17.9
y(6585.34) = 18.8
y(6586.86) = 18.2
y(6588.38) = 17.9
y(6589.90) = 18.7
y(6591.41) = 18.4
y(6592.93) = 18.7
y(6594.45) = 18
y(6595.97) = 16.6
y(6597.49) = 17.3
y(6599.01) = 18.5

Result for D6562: 0.7 Angstrom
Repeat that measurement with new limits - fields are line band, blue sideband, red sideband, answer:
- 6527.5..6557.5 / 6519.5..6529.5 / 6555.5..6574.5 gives -0.5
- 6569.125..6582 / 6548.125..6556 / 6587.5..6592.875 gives 0.3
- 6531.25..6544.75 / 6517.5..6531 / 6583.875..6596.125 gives -0.5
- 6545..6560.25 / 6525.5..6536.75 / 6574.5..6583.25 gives 0.0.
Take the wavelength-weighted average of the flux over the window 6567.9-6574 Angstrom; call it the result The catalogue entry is 18.8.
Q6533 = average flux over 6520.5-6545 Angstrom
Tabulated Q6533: 18.8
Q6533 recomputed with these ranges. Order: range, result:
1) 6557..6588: 18.1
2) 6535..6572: 18.5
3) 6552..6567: 18.1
